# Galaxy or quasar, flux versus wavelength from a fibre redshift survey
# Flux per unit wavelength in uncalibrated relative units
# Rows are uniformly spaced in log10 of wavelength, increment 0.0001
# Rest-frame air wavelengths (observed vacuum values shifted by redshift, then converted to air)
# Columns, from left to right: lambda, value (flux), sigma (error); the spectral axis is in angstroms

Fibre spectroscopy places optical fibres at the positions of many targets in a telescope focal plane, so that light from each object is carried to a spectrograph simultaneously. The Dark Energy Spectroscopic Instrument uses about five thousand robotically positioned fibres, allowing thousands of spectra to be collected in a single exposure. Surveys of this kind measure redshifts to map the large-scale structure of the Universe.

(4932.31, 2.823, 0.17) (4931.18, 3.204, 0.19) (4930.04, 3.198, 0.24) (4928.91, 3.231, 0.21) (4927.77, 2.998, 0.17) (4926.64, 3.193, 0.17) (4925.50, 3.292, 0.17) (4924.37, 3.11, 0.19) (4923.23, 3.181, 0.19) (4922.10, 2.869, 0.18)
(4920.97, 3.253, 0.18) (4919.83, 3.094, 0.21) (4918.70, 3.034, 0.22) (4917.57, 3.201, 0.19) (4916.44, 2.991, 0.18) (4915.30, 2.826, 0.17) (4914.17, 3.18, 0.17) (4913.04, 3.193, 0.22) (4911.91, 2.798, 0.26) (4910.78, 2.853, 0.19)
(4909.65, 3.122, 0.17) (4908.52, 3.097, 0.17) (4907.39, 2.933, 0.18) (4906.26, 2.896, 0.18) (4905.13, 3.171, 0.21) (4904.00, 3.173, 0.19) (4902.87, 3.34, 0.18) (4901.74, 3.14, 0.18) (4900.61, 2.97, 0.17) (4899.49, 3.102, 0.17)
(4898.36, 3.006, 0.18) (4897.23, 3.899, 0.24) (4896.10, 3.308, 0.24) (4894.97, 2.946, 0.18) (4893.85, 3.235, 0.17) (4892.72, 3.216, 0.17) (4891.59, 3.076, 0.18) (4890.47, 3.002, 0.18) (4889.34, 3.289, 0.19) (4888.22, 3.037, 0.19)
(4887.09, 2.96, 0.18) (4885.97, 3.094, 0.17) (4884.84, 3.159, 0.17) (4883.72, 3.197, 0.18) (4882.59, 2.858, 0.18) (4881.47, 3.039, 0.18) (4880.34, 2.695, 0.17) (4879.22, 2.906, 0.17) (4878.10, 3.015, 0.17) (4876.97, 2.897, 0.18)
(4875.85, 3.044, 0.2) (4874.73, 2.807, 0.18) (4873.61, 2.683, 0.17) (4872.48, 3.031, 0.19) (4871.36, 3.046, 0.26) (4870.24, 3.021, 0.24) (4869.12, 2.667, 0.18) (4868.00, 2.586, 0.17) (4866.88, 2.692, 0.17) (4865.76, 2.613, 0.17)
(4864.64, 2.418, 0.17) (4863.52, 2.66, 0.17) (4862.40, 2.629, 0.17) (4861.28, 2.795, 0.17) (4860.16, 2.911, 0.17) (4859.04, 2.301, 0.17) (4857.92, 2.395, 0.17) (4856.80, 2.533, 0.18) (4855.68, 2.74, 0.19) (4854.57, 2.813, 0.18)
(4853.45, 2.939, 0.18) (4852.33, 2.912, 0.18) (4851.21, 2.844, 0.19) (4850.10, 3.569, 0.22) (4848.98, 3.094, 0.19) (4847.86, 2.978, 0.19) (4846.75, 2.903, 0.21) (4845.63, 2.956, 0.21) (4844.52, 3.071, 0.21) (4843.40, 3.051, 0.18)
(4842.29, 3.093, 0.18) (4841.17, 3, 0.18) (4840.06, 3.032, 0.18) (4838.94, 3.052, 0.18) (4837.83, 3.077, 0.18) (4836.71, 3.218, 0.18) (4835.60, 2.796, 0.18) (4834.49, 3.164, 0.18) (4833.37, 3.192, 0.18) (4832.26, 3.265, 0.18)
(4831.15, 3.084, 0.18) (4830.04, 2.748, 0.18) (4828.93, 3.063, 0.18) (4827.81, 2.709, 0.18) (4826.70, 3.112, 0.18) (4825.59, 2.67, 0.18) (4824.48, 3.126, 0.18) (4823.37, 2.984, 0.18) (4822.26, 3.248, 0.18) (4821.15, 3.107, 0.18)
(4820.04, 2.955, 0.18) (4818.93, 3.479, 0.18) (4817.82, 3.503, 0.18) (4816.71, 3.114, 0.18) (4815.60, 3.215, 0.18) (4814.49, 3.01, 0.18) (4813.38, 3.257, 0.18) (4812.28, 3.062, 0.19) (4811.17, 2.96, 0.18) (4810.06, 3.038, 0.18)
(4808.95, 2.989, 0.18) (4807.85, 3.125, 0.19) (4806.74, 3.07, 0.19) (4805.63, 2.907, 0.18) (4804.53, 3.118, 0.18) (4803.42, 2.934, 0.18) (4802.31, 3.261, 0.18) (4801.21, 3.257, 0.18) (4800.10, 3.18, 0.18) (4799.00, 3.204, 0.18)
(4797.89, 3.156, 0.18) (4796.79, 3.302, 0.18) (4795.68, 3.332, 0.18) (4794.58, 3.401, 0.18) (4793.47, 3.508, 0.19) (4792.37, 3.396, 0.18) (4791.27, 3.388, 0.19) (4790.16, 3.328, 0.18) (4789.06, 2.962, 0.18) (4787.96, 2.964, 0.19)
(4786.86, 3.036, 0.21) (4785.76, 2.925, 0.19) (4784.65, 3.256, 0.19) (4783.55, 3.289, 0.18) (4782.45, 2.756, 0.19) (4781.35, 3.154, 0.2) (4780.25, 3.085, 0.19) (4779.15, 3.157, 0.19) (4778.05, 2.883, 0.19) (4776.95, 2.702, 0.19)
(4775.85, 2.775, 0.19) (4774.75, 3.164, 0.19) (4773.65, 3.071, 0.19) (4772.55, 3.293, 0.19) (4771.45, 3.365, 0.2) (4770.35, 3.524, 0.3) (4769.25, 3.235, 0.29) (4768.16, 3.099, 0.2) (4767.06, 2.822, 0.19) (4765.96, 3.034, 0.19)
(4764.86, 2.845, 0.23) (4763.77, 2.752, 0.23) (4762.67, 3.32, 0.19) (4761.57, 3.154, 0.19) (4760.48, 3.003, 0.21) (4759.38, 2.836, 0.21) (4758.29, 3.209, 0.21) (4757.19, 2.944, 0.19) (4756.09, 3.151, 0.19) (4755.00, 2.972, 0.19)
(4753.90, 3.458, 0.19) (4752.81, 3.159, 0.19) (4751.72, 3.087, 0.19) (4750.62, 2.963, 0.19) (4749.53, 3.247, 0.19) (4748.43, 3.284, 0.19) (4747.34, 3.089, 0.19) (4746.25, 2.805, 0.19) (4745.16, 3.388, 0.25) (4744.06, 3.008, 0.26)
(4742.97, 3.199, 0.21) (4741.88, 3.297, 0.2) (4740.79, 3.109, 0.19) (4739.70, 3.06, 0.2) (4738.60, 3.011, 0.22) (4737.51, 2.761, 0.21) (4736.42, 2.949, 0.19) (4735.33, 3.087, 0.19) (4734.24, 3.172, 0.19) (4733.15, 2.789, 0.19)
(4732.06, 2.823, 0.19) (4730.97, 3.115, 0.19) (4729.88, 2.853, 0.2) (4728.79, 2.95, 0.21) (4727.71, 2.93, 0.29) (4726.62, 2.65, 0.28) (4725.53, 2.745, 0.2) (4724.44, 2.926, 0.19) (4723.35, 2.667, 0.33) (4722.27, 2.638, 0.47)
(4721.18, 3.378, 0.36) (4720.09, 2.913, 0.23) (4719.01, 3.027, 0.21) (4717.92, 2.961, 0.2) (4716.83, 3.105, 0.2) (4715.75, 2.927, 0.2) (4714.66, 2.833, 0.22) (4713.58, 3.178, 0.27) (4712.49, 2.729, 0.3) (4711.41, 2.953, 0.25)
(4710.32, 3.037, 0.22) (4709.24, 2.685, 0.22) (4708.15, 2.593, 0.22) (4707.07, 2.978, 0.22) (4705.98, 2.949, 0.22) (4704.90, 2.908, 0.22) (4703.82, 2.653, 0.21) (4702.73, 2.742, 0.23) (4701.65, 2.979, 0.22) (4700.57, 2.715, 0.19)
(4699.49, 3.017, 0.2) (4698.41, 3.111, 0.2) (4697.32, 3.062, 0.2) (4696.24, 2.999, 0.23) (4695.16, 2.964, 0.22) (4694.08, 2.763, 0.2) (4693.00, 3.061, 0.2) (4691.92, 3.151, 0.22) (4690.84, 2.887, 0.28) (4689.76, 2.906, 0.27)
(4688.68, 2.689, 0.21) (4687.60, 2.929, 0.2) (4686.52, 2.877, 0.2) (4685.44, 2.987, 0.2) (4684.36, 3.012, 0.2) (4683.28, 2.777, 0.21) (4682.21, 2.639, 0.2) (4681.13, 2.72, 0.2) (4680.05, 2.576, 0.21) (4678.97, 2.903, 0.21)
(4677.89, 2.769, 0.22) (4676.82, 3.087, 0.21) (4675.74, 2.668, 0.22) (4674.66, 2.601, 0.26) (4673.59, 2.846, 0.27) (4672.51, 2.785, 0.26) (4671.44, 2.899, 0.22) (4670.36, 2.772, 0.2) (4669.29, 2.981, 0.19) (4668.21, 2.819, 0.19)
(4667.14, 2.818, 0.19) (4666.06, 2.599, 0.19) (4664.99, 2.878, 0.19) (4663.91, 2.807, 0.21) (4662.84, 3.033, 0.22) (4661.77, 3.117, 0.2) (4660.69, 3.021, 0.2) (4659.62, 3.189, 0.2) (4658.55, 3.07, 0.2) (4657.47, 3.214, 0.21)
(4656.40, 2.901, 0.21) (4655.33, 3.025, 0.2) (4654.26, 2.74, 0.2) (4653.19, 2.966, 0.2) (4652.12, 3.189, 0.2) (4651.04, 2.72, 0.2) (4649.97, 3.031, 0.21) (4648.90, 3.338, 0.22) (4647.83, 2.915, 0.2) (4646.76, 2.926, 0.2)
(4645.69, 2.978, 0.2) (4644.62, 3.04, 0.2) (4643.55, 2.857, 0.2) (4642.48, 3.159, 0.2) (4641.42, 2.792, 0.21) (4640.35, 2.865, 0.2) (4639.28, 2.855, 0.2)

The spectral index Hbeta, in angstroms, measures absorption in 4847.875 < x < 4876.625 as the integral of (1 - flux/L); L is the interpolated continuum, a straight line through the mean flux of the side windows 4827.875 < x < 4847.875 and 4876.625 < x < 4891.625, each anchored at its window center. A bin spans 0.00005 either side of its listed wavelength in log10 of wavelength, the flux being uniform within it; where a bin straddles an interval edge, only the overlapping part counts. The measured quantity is 2.19 angstroms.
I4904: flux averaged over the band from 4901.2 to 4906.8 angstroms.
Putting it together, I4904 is 3.14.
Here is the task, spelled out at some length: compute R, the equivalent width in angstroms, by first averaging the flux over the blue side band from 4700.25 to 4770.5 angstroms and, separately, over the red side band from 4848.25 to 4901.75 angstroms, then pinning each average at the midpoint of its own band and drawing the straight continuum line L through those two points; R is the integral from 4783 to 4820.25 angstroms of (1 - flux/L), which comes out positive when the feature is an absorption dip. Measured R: -2.68 angstroms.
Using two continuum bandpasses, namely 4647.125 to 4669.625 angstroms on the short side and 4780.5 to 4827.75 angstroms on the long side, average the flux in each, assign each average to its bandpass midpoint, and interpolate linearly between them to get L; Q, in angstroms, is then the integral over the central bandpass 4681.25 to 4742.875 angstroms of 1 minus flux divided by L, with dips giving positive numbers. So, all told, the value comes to 2.2 angstroms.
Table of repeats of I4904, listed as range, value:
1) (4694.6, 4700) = 3.03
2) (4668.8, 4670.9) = 2.88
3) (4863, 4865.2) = 2.54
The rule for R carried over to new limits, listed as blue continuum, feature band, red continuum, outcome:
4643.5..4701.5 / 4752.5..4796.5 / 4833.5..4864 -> -3.11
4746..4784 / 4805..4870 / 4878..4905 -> 2.97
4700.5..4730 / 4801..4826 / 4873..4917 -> -1.07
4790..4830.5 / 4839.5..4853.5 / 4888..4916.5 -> 0.40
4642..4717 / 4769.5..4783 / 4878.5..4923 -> -0.43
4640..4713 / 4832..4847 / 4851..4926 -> -0.56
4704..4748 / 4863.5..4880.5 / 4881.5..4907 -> 1.68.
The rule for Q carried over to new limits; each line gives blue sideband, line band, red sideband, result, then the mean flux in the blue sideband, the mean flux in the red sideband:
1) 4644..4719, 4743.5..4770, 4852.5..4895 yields -1.7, 2.91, 2.87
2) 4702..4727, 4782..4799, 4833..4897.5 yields -1.7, 2.88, 2.95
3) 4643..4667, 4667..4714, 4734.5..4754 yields 2.5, 2.98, 3.1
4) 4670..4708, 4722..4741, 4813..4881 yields -0.1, 2.87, 2.94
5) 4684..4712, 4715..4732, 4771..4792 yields 0.3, 2.91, 3.08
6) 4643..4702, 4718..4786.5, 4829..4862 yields -2.5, 2.91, 2.95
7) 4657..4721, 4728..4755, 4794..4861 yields -1.0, 2.9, 3.04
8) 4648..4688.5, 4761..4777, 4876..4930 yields -0.6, 2.9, 3.09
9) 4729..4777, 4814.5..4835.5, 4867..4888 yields -0.7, 3.07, 2.92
